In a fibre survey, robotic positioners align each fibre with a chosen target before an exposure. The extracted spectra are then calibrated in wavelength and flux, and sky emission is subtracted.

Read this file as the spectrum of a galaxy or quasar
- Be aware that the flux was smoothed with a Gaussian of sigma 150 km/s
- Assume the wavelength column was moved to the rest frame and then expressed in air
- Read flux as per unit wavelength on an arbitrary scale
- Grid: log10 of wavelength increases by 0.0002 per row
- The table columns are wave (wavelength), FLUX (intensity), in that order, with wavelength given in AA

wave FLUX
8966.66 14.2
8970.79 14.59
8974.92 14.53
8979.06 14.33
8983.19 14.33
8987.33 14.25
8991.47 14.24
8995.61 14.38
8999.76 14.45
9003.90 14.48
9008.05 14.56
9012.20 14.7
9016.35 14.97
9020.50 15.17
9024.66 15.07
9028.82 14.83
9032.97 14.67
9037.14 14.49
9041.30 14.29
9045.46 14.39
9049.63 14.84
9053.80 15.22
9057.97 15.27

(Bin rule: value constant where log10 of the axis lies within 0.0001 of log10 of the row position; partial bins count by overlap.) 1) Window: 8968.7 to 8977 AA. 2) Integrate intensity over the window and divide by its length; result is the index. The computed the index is 14.6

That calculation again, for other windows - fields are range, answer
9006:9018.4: 14.7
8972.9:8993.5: 14.3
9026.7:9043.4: 14.6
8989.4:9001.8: 14.4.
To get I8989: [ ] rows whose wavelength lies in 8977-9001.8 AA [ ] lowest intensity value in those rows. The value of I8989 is 14.24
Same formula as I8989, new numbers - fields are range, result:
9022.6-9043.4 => 14.29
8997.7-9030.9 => 14.45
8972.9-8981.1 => 14.33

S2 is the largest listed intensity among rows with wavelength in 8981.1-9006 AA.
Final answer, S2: 14.48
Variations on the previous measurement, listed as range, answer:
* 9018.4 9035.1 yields 15.17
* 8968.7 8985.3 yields 14.59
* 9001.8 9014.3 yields 14.7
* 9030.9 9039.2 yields 14.67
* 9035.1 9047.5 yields 14.49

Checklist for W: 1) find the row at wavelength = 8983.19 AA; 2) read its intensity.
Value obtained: 14.33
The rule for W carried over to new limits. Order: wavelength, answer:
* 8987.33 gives 14.25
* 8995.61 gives 14.38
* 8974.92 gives 14.53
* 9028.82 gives 14.83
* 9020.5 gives 15.17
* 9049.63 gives 14.84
